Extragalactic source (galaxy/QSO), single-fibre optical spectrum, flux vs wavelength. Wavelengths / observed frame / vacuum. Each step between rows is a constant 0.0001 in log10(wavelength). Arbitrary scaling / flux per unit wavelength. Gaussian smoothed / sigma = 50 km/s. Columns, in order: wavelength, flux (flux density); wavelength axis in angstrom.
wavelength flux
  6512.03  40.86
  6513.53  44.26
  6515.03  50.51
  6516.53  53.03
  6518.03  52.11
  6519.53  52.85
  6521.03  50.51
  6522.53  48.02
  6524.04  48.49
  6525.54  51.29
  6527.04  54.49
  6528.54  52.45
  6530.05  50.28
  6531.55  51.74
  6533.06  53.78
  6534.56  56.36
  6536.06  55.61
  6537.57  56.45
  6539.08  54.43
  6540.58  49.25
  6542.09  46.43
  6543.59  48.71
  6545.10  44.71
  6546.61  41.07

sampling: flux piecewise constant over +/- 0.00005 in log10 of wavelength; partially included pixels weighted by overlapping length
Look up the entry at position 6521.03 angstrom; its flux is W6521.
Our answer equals 50.51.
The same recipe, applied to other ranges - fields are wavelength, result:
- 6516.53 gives 53.03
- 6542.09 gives 46.43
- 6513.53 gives 44.26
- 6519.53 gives 52.85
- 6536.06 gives 55.61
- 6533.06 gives 53.78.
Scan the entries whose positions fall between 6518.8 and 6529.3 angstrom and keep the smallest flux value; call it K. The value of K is 48.02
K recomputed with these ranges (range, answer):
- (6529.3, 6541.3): 49.25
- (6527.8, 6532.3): 50.28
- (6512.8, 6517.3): 44.26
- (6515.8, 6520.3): 52.11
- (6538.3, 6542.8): 46.43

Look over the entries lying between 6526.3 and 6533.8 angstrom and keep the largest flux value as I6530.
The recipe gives 54.49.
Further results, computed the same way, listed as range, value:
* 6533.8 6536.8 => 56.36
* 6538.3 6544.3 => 54.43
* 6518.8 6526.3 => 52.85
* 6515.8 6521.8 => 53.03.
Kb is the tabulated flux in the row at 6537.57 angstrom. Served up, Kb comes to 56.45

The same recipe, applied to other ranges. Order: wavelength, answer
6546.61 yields 41.07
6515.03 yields 50.51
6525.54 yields 51.29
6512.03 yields 40.86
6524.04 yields 48.49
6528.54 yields 52.45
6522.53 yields 48.02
